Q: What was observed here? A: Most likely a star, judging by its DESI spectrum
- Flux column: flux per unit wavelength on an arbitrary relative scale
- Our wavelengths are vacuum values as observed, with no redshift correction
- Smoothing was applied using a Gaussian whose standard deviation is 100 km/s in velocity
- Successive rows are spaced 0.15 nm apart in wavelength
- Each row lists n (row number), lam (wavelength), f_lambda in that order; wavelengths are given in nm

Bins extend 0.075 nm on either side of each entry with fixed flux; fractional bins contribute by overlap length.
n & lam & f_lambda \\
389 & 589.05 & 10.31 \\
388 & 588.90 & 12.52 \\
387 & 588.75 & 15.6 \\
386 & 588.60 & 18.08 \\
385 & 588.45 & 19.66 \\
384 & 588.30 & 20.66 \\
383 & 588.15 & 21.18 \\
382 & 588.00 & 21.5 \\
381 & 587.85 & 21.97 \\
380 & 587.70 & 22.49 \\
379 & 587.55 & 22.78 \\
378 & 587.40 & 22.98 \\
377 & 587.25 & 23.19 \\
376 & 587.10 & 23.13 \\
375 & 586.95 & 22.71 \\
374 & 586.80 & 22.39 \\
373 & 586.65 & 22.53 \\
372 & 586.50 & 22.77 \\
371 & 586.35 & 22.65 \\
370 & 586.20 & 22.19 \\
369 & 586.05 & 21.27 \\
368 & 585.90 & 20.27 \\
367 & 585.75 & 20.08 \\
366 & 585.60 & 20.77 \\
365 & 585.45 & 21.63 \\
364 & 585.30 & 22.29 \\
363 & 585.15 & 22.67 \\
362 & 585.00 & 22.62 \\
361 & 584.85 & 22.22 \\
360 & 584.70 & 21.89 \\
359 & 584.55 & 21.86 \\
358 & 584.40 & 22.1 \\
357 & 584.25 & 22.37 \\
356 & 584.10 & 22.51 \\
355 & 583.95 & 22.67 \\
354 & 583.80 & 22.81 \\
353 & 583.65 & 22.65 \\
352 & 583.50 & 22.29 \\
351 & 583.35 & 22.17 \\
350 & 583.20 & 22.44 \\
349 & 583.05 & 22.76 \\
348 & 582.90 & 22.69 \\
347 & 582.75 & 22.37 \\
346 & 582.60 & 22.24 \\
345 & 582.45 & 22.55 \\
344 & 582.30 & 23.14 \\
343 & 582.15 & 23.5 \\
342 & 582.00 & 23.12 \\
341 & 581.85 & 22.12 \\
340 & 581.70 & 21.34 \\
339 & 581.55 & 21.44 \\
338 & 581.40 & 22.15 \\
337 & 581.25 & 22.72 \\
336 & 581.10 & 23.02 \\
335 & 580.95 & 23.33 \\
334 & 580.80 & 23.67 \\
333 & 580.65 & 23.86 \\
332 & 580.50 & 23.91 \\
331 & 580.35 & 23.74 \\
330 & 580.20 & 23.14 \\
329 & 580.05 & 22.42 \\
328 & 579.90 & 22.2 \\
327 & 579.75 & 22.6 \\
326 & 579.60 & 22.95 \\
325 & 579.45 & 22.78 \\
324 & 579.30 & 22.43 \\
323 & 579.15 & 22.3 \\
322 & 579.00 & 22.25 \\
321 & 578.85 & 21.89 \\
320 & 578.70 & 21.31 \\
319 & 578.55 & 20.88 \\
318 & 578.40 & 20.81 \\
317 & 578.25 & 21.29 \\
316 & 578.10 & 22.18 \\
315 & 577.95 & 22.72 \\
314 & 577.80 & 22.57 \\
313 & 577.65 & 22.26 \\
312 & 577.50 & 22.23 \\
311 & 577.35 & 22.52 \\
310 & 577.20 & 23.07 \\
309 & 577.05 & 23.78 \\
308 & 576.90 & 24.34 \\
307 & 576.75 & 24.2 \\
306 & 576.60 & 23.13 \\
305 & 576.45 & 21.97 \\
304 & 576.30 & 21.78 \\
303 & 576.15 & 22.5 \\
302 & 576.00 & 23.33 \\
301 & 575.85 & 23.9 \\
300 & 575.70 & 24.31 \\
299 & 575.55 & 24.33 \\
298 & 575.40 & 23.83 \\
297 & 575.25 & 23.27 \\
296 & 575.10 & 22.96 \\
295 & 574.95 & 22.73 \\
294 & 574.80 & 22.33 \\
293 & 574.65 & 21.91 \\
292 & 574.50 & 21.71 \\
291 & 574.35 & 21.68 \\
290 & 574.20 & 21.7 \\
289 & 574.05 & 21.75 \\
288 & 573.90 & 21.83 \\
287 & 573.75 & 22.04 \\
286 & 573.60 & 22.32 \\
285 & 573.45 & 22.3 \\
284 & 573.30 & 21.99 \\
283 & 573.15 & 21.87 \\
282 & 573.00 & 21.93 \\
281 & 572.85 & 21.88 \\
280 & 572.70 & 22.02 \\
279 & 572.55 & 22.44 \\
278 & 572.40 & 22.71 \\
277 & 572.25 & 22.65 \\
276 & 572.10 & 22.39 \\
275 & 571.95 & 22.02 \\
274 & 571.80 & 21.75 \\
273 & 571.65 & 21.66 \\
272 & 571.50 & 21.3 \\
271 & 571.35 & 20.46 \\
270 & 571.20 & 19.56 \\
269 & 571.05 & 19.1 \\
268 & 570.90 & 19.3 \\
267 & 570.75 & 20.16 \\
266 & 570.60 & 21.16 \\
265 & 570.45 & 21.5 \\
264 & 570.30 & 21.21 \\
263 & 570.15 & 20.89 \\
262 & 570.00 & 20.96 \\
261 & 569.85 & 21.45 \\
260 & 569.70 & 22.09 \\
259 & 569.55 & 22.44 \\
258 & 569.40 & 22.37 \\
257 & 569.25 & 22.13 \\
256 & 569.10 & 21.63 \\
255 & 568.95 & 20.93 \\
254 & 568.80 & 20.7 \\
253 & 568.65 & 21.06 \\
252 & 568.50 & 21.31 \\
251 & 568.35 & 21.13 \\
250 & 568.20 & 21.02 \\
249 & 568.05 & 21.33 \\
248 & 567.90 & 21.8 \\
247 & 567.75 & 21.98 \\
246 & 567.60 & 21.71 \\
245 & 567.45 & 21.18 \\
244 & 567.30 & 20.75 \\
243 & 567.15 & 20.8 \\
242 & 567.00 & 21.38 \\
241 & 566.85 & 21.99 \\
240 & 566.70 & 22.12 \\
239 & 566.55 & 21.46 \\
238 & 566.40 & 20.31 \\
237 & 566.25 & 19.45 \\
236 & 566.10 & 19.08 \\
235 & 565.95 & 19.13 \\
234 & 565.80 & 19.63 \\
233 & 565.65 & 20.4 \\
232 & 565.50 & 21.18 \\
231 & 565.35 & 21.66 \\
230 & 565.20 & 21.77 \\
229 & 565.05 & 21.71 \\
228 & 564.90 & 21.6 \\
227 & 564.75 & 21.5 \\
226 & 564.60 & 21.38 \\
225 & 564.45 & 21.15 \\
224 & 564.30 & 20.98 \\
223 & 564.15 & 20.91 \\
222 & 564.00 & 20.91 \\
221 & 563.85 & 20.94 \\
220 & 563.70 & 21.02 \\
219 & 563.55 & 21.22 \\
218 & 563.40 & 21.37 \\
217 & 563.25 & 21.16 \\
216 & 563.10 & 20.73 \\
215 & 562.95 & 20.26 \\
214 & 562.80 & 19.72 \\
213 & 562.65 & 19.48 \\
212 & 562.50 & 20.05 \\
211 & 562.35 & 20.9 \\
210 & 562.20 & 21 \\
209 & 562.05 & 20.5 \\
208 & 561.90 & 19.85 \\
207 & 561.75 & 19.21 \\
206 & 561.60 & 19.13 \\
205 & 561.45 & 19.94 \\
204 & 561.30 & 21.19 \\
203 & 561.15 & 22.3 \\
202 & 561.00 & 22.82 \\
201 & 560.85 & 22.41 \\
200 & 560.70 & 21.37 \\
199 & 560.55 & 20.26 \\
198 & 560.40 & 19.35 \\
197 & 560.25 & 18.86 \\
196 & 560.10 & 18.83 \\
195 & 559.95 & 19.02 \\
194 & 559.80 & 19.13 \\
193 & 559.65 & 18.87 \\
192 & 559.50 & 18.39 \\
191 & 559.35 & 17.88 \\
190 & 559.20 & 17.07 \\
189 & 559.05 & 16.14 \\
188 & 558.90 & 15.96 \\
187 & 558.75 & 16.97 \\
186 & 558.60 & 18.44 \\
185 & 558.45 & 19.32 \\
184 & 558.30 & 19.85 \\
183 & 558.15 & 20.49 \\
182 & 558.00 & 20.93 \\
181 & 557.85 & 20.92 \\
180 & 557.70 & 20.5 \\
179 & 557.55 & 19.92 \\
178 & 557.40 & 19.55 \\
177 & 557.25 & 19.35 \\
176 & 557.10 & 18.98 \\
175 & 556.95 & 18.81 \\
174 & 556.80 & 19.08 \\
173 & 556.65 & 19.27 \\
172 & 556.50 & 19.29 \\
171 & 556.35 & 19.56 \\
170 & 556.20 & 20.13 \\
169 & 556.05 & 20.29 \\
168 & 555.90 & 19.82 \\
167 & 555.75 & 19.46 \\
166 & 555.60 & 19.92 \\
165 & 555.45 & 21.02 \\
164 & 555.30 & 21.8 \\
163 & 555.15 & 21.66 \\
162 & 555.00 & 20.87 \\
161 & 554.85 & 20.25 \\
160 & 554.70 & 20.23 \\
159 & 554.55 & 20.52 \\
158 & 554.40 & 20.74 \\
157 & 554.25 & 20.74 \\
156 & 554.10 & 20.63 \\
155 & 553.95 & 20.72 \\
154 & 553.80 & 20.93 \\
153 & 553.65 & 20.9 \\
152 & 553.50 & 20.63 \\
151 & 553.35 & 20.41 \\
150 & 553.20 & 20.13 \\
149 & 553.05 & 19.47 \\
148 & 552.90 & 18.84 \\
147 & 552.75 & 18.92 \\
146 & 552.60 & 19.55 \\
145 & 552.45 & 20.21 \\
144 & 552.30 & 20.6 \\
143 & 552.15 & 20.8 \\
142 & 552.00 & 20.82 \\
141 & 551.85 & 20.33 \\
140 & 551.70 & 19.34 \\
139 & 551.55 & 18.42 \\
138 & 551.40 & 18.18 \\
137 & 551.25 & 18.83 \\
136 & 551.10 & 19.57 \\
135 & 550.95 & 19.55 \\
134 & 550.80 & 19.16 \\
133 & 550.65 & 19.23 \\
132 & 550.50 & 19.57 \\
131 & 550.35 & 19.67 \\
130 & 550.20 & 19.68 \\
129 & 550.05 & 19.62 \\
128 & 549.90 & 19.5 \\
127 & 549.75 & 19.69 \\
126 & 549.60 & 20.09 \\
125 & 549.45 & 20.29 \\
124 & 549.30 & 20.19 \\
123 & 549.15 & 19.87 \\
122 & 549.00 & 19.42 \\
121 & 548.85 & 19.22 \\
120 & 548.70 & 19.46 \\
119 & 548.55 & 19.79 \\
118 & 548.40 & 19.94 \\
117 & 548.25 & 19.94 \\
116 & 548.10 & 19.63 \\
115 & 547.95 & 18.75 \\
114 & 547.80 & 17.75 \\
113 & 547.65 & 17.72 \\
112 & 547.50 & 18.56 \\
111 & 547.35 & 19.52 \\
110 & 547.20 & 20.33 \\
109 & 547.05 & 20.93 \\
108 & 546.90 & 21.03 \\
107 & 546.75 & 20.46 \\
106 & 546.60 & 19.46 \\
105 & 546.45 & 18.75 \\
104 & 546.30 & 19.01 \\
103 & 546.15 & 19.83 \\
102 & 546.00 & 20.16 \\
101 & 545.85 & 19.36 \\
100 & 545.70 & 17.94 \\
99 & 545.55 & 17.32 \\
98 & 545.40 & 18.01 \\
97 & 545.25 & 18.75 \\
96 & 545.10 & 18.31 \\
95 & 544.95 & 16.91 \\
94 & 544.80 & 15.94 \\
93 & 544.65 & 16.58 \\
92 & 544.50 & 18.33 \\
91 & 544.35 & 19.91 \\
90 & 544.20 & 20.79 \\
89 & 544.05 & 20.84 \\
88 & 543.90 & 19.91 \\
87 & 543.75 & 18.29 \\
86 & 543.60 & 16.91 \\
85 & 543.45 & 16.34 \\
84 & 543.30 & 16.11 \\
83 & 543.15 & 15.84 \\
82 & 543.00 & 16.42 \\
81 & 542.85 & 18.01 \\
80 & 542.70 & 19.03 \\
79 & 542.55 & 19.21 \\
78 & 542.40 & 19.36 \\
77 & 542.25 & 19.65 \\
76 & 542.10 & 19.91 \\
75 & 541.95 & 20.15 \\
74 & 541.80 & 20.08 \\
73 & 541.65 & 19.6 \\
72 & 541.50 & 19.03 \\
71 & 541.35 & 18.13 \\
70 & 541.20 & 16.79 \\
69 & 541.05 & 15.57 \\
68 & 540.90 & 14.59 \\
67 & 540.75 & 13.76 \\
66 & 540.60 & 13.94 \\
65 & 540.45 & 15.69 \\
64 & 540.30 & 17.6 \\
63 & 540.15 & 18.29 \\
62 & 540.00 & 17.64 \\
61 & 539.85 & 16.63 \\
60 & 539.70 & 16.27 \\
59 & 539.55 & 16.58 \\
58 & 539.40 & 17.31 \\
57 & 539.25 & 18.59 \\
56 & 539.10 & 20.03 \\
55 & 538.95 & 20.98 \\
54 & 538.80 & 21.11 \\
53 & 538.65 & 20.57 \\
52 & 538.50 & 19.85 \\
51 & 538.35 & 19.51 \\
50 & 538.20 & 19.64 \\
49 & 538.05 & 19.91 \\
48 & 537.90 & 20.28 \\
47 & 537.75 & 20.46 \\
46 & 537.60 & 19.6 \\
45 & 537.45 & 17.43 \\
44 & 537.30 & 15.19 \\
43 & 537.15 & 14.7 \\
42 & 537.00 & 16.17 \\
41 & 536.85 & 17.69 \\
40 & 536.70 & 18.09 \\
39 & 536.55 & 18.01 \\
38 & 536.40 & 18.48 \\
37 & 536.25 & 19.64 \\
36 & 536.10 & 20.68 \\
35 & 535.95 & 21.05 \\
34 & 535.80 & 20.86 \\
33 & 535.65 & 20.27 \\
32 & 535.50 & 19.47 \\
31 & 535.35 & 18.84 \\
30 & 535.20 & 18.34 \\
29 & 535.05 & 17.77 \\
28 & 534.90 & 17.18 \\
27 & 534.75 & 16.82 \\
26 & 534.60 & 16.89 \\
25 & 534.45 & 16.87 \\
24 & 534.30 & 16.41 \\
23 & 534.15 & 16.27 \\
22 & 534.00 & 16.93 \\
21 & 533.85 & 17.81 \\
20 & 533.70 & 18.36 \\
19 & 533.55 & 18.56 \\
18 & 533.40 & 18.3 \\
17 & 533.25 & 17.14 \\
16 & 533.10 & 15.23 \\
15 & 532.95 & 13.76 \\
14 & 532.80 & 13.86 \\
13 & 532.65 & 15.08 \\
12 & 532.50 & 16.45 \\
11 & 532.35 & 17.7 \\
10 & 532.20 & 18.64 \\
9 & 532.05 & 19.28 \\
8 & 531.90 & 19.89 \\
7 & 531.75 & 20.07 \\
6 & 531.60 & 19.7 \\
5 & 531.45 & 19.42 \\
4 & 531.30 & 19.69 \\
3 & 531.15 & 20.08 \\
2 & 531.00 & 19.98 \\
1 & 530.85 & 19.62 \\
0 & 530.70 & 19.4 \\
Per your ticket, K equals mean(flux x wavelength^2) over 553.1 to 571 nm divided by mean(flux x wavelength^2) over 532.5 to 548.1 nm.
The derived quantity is 1.22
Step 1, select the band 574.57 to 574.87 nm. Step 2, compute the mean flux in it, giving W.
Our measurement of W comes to 22.1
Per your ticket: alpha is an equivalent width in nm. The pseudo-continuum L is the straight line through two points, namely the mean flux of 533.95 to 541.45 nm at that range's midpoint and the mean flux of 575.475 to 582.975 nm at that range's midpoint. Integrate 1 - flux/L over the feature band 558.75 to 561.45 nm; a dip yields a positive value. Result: 0.16 nm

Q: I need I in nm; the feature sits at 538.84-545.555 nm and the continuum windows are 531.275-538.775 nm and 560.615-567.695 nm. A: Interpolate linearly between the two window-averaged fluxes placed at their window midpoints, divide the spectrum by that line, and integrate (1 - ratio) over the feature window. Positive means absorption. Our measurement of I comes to 0.34 nm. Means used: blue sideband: 18.2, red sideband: 20.9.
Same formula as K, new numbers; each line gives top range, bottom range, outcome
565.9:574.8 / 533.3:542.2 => 1.33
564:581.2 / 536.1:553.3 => 1.29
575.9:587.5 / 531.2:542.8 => 1.46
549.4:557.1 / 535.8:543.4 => 1.15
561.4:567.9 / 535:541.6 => 1.26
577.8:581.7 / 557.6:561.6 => 1.24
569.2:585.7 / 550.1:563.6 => 1.21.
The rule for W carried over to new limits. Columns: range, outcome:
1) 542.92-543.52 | 16.2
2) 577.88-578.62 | 21.6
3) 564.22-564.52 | 21.1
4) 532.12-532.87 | 16.4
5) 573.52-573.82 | 22.2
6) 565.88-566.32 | 19.2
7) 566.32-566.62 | 20.9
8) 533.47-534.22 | 17.6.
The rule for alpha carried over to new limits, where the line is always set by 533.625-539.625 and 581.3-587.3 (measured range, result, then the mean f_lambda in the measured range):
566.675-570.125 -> -0.075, 21.5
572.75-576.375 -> -0.170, 22.5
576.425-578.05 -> -0.097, 23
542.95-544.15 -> 0.087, 17.7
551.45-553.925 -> -0.029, 20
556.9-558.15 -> 0.014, 19.9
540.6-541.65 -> 0.139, 16.4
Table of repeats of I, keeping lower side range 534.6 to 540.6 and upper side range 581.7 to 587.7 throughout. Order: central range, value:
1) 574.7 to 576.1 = -0.12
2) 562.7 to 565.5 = -0.06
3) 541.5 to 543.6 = 0.05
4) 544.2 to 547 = 0.06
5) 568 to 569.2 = -0.01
